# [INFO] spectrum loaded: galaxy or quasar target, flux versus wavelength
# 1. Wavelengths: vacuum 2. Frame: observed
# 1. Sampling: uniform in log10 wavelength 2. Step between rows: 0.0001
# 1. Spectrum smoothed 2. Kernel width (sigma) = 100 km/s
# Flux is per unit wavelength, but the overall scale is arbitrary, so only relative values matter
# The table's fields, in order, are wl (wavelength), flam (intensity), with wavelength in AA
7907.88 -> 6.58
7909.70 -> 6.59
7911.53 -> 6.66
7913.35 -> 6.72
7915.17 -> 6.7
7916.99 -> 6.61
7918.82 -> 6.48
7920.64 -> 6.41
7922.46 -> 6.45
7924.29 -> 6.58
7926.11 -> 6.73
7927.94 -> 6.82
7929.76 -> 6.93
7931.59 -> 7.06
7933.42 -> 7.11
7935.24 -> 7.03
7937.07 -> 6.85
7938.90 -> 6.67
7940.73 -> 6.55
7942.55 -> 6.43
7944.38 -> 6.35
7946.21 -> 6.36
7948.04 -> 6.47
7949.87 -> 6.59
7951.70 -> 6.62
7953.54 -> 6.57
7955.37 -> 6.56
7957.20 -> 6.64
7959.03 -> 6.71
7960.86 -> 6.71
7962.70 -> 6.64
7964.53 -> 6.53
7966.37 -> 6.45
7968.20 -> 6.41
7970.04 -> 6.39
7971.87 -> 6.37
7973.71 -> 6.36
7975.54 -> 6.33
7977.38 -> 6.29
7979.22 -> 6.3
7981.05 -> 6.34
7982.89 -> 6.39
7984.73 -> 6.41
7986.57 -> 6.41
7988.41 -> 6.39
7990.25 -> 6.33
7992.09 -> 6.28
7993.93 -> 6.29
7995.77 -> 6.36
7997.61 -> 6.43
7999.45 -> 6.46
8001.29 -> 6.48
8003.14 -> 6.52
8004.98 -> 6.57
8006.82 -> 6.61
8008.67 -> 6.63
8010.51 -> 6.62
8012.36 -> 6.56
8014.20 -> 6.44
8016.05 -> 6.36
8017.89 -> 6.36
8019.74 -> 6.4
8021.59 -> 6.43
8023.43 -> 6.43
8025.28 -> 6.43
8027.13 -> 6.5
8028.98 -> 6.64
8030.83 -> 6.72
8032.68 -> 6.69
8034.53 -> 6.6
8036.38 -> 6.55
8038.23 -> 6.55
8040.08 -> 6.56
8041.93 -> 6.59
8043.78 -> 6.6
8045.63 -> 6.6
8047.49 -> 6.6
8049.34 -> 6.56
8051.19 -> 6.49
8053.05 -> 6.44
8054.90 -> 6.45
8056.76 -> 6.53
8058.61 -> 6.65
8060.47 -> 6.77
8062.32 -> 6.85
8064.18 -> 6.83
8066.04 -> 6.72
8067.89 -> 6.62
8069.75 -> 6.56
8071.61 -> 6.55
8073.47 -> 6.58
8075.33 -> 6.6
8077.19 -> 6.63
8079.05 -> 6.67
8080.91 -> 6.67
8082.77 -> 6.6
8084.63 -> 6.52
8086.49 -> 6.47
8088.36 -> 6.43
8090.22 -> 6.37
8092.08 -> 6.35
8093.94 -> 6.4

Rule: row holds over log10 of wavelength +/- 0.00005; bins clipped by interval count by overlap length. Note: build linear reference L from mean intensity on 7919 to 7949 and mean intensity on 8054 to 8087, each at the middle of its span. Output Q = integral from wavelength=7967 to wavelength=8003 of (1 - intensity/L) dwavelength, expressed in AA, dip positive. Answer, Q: 1.5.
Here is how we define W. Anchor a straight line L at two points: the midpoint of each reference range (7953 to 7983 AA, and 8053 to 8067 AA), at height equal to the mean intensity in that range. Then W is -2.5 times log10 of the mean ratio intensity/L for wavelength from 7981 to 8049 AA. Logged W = 0.014 mag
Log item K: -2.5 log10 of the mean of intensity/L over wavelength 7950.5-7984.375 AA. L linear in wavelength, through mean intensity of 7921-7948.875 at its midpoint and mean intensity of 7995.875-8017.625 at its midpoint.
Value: 0.02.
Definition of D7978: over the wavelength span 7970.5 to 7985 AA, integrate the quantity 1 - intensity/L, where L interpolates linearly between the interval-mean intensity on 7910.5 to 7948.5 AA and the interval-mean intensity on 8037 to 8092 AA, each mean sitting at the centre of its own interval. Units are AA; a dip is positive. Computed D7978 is 0.6 AA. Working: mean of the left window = 6.67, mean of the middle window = 6.35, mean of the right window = 6.59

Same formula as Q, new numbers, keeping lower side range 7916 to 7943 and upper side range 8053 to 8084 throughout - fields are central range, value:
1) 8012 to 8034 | 0.5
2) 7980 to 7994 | 0.7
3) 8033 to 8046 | 0.1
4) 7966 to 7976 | 0.5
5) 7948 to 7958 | 0.2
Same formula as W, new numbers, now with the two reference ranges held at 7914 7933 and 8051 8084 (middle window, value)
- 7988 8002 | 0.05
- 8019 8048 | 0.01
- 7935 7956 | 0.02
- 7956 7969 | 0.01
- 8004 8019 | 0.02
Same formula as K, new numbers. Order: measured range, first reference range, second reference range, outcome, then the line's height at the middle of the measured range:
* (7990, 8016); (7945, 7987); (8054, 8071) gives 0.01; 6.54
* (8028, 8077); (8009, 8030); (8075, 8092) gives -0.02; 6.51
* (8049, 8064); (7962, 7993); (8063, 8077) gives 0.00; 6.6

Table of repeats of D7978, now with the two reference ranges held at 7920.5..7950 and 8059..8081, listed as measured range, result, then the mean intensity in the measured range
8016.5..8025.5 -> 0.4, 6.41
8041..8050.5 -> 0.1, 6.59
